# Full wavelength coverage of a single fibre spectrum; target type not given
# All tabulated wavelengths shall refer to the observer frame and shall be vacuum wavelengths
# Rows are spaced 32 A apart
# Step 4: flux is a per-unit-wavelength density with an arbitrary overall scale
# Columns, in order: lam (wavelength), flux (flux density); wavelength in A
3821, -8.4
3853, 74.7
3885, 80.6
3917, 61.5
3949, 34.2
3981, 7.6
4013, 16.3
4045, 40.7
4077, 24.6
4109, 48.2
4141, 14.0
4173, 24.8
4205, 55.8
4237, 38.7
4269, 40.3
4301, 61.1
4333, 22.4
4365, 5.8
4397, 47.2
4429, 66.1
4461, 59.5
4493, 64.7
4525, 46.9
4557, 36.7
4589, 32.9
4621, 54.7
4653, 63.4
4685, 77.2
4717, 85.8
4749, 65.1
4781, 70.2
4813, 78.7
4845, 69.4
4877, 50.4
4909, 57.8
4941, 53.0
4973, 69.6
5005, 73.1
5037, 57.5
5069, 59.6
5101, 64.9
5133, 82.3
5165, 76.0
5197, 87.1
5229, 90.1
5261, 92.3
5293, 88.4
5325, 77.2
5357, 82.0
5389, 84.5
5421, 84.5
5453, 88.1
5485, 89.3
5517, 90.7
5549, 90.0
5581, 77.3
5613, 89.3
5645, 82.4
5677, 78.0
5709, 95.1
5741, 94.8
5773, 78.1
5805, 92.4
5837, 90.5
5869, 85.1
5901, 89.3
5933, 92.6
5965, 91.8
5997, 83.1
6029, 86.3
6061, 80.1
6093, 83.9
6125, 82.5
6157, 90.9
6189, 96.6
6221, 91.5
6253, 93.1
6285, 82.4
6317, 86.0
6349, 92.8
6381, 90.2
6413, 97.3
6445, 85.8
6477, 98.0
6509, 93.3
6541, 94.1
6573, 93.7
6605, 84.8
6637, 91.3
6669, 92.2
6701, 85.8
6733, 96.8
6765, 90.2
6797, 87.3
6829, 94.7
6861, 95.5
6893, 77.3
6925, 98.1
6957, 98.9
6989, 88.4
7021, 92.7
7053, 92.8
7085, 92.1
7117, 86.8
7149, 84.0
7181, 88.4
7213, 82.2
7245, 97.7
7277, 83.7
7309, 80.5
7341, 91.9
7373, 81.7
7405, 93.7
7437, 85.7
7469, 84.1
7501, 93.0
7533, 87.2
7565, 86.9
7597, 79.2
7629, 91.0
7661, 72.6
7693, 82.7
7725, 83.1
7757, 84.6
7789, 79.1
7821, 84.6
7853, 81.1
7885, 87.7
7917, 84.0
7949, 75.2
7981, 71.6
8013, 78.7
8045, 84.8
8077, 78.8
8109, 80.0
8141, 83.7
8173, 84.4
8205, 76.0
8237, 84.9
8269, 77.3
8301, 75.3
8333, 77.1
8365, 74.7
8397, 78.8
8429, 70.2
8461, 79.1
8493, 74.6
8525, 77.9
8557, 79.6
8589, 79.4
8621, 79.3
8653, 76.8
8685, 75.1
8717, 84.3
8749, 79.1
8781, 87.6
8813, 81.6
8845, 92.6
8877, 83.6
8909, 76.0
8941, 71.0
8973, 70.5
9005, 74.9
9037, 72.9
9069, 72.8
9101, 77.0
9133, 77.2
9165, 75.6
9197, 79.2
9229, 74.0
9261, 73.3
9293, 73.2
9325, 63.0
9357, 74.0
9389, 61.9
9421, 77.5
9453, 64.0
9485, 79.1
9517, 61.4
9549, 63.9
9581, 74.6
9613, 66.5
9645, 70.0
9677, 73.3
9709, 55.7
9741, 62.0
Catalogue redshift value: 0.169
